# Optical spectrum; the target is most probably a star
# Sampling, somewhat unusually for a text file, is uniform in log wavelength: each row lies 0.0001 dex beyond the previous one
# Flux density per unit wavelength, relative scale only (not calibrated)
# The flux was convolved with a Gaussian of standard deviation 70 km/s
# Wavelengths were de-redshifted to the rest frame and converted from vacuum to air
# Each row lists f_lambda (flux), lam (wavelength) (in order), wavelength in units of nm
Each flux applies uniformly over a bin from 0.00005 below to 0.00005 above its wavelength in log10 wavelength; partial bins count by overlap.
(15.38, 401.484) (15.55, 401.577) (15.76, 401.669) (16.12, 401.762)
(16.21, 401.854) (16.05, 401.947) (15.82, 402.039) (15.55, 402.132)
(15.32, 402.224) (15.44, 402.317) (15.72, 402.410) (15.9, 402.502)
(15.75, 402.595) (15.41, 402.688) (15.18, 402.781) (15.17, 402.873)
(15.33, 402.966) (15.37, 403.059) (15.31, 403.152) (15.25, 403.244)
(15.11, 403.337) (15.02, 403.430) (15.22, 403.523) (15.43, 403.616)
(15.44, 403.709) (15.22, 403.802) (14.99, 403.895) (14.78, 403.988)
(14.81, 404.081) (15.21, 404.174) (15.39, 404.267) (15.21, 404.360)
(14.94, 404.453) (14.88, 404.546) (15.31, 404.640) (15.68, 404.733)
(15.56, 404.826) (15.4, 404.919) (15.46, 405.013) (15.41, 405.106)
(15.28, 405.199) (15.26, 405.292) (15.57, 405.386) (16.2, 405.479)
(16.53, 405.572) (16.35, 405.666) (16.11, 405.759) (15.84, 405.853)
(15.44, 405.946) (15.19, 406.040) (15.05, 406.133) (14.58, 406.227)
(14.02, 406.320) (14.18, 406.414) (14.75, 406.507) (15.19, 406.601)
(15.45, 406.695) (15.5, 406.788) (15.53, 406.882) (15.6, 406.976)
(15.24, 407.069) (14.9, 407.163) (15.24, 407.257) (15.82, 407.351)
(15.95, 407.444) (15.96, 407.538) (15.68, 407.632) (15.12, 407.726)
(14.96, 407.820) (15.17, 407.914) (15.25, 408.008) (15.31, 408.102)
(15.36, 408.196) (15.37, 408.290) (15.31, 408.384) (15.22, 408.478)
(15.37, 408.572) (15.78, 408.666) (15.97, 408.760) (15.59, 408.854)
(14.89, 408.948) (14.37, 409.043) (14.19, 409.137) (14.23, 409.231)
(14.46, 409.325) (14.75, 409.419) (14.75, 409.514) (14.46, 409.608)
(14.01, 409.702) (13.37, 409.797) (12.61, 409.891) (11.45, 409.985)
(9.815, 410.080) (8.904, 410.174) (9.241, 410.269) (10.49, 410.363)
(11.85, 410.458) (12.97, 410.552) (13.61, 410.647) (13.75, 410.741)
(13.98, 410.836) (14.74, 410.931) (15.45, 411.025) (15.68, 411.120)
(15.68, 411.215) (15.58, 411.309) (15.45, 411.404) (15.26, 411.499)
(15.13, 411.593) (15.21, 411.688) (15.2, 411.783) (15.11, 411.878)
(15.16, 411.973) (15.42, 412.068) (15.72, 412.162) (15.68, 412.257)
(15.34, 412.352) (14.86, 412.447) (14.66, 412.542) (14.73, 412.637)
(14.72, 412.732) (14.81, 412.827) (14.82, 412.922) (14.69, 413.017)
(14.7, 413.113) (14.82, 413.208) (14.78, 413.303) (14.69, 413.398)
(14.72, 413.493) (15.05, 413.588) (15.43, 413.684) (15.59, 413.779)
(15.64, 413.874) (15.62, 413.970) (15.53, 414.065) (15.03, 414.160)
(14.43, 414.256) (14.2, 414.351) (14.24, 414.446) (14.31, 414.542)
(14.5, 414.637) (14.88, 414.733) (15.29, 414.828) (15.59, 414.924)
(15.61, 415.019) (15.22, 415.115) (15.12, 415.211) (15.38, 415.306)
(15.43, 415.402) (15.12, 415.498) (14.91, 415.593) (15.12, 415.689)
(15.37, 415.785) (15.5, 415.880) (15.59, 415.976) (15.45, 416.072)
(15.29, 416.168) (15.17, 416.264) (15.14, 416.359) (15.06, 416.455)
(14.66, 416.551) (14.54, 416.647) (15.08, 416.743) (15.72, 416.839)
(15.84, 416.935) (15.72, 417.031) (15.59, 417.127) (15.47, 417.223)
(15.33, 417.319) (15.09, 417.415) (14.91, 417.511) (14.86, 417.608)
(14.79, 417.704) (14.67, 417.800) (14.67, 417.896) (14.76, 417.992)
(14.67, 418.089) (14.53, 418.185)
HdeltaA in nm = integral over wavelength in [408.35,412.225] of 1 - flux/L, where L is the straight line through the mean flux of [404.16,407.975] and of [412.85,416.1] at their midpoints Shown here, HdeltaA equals 0.27 nm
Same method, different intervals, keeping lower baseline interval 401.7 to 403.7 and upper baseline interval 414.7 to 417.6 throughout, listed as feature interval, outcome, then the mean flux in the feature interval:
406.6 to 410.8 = 0.302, 14.3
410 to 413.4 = 0.251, 14.2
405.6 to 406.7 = 0.018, 15.2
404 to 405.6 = 0.008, 15.4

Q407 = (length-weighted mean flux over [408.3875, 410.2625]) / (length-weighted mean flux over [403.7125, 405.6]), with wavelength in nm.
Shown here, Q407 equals 0.90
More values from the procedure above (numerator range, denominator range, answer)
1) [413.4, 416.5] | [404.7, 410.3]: 1.02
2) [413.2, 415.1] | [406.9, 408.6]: 0.98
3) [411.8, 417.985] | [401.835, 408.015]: 0.98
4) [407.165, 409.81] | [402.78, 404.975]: 0.99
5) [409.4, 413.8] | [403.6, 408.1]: 0.93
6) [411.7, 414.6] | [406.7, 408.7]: 0.97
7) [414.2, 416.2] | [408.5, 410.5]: 1.13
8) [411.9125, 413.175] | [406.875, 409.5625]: 0.99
